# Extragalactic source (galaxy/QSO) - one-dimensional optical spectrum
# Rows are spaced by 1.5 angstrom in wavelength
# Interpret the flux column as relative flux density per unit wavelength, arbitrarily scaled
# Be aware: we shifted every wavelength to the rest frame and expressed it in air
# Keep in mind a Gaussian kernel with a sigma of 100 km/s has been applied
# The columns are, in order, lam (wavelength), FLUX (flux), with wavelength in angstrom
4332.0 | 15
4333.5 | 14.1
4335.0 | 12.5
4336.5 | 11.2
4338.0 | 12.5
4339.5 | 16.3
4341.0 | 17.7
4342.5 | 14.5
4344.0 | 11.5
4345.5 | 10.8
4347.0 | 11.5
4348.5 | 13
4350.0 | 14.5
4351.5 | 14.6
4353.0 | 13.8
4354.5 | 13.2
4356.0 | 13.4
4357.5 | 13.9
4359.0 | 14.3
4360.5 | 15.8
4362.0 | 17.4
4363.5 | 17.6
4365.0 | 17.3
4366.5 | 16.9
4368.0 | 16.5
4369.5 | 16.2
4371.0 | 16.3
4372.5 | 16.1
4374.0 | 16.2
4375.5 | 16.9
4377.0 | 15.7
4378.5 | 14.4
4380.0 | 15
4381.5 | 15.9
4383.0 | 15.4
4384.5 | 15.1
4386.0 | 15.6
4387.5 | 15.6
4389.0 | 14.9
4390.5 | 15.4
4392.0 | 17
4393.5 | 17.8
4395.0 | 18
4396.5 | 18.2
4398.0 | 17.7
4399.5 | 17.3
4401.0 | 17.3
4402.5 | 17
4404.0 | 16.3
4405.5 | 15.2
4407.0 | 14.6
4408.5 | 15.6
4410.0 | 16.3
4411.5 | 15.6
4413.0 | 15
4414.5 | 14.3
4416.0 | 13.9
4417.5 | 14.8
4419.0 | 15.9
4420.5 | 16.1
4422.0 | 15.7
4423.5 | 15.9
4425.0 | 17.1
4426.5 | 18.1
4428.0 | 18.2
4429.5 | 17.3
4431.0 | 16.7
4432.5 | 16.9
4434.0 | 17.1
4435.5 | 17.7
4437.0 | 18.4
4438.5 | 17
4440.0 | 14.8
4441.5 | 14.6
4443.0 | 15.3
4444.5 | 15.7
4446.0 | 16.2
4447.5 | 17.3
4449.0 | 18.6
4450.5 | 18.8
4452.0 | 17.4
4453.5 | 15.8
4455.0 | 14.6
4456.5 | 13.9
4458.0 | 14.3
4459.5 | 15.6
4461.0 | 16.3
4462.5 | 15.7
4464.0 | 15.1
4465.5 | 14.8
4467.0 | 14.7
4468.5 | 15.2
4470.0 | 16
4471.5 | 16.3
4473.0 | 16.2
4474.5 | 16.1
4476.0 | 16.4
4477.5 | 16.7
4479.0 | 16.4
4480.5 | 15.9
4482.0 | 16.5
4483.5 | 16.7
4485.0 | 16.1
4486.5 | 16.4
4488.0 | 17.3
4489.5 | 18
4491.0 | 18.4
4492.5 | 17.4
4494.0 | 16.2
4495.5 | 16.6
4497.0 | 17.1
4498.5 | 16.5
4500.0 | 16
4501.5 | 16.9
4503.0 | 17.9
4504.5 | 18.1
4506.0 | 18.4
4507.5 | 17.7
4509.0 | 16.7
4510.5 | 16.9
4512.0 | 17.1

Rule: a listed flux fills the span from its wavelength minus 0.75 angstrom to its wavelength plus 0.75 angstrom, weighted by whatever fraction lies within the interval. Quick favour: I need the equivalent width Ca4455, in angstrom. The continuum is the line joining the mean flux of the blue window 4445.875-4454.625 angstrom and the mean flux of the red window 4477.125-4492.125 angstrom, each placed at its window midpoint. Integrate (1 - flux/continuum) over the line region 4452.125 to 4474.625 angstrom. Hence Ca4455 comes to 2.3 angstrom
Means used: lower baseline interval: 17.3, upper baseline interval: 16.9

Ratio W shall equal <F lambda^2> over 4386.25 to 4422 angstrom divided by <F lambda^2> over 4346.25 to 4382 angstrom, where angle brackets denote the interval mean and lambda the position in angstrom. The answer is 1.1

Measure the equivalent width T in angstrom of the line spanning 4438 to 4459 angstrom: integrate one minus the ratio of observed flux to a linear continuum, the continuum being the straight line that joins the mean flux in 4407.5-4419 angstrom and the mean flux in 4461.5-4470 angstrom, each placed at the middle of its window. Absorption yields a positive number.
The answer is -1.1 angstrom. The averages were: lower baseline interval 15.1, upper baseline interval 15.2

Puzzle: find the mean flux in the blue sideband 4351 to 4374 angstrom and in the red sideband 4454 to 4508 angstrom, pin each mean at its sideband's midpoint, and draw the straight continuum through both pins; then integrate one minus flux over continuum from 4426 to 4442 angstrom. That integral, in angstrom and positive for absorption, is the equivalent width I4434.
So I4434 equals -0.96 angstrom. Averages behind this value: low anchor 15.6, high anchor 16.3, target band 17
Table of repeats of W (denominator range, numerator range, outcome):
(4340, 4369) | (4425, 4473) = 1.16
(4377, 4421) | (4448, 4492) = 1.05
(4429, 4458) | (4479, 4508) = 1.06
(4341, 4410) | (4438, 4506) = 1.10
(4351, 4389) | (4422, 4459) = 1.10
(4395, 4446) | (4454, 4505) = 1.02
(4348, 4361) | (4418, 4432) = 1.23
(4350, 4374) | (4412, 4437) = 1.08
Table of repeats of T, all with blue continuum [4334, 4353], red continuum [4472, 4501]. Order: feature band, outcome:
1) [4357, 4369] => -2.1 angstrom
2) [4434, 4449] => -0.8 angstrom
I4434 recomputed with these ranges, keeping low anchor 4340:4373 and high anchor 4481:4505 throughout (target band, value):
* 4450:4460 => 0.4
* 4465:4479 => 0.7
